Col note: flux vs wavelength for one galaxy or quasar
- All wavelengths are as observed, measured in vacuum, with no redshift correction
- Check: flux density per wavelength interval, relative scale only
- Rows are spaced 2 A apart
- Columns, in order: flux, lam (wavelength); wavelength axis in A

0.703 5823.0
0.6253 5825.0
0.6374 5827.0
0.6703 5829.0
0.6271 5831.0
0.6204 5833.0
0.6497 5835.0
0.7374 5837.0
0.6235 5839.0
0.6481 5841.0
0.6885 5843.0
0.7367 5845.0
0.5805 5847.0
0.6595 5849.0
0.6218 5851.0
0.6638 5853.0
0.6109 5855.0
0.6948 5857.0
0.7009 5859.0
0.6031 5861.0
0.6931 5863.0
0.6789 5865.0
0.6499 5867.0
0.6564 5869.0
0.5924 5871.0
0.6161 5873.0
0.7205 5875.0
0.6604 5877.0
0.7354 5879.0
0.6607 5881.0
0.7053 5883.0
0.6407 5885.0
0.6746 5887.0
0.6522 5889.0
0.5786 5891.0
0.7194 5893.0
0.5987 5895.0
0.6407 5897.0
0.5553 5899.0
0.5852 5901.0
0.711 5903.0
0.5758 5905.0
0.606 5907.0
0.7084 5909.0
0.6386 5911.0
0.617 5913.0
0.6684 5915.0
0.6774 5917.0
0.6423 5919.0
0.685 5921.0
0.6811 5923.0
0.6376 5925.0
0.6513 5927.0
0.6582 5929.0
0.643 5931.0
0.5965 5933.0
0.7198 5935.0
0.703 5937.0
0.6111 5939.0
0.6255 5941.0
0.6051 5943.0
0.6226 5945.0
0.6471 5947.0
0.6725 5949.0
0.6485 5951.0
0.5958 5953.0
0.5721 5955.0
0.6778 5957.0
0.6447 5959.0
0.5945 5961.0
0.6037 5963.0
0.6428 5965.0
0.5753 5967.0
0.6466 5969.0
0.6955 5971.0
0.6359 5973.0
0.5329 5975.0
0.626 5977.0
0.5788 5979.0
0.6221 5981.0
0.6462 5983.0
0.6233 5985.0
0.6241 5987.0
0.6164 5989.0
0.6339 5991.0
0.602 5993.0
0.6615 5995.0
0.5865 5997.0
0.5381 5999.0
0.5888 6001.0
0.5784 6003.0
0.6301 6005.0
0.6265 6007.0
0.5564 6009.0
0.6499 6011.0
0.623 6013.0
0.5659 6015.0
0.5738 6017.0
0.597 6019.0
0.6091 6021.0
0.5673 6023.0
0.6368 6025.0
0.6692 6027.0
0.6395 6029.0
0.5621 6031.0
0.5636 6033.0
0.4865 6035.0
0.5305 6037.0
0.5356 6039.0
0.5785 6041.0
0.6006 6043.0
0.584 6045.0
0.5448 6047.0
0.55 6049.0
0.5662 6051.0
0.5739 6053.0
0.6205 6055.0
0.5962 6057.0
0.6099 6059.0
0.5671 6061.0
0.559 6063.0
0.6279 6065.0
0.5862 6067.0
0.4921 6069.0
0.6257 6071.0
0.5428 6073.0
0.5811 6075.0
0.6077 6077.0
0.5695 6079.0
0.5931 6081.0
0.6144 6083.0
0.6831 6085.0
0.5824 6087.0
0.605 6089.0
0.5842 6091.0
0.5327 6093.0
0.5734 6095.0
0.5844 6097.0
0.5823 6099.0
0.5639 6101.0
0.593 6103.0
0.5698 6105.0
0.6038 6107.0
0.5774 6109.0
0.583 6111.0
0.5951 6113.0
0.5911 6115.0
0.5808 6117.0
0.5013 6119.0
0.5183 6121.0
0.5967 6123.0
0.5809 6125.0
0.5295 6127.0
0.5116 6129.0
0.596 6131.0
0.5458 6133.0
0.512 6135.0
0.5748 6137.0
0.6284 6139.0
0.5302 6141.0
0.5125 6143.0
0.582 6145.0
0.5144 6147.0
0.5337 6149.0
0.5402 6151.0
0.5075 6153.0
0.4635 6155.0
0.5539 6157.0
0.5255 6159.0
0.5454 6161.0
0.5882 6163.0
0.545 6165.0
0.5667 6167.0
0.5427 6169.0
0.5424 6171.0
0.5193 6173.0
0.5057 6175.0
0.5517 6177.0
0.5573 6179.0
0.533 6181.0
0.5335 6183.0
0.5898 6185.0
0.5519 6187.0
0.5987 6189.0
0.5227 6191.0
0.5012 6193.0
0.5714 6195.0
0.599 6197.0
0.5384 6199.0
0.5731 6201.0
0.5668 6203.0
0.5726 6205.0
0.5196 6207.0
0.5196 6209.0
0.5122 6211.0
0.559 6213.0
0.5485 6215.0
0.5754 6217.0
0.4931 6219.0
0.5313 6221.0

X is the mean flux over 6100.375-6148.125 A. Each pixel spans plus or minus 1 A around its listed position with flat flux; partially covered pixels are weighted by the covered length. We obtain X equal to 0.562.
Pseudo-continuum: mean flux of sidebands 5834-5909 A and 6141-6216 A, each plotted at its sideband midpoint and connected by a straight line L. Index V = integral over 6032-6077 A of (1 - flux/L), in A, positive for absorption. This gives 1.3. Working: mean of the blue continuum 0.653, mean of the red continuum 0.543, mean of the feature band 0.57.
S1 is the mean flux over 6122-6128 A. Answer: 0.569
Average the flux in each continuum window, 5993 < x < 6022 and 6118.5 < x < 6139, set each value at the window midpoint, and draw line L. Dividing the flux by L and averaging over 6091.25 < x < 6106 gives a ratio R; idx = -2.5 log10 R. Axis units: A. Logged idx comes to -0.02 mag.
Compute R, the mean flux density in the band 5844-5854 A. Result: 0.652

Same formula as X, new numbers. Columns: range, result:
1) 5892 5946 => 0.644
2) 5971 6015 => 0.61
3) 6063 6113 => 0.585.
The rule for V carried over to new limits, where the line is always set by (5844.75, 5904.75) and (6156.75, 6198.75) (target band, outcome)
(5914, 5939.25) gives -1.1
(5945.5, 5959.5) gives -0.2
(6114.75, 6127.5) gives 0.3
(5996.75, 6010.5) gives 0.4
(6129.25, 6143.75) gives 0.2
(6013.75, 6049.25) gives 1.2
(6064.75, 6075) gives 0.2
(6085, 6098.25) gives -0.2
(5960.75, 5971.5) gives -0.1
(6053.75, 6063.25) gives 0.0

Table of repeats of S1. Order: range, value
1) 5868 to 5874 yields 0.622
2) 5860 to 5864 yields 0.648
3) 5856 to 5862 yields 0.666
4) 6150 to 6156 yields 0.504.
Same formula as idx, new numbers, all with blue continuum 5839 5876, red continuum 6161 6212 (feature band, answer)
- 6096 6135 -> 0.01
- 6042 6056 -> 0.03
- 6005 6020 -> 0.01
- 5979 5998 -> -0.02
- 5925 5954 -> -0.02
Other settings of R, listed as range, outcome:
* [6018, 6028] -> 0.616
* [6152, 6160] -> 0.513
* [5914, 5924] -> 0.671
